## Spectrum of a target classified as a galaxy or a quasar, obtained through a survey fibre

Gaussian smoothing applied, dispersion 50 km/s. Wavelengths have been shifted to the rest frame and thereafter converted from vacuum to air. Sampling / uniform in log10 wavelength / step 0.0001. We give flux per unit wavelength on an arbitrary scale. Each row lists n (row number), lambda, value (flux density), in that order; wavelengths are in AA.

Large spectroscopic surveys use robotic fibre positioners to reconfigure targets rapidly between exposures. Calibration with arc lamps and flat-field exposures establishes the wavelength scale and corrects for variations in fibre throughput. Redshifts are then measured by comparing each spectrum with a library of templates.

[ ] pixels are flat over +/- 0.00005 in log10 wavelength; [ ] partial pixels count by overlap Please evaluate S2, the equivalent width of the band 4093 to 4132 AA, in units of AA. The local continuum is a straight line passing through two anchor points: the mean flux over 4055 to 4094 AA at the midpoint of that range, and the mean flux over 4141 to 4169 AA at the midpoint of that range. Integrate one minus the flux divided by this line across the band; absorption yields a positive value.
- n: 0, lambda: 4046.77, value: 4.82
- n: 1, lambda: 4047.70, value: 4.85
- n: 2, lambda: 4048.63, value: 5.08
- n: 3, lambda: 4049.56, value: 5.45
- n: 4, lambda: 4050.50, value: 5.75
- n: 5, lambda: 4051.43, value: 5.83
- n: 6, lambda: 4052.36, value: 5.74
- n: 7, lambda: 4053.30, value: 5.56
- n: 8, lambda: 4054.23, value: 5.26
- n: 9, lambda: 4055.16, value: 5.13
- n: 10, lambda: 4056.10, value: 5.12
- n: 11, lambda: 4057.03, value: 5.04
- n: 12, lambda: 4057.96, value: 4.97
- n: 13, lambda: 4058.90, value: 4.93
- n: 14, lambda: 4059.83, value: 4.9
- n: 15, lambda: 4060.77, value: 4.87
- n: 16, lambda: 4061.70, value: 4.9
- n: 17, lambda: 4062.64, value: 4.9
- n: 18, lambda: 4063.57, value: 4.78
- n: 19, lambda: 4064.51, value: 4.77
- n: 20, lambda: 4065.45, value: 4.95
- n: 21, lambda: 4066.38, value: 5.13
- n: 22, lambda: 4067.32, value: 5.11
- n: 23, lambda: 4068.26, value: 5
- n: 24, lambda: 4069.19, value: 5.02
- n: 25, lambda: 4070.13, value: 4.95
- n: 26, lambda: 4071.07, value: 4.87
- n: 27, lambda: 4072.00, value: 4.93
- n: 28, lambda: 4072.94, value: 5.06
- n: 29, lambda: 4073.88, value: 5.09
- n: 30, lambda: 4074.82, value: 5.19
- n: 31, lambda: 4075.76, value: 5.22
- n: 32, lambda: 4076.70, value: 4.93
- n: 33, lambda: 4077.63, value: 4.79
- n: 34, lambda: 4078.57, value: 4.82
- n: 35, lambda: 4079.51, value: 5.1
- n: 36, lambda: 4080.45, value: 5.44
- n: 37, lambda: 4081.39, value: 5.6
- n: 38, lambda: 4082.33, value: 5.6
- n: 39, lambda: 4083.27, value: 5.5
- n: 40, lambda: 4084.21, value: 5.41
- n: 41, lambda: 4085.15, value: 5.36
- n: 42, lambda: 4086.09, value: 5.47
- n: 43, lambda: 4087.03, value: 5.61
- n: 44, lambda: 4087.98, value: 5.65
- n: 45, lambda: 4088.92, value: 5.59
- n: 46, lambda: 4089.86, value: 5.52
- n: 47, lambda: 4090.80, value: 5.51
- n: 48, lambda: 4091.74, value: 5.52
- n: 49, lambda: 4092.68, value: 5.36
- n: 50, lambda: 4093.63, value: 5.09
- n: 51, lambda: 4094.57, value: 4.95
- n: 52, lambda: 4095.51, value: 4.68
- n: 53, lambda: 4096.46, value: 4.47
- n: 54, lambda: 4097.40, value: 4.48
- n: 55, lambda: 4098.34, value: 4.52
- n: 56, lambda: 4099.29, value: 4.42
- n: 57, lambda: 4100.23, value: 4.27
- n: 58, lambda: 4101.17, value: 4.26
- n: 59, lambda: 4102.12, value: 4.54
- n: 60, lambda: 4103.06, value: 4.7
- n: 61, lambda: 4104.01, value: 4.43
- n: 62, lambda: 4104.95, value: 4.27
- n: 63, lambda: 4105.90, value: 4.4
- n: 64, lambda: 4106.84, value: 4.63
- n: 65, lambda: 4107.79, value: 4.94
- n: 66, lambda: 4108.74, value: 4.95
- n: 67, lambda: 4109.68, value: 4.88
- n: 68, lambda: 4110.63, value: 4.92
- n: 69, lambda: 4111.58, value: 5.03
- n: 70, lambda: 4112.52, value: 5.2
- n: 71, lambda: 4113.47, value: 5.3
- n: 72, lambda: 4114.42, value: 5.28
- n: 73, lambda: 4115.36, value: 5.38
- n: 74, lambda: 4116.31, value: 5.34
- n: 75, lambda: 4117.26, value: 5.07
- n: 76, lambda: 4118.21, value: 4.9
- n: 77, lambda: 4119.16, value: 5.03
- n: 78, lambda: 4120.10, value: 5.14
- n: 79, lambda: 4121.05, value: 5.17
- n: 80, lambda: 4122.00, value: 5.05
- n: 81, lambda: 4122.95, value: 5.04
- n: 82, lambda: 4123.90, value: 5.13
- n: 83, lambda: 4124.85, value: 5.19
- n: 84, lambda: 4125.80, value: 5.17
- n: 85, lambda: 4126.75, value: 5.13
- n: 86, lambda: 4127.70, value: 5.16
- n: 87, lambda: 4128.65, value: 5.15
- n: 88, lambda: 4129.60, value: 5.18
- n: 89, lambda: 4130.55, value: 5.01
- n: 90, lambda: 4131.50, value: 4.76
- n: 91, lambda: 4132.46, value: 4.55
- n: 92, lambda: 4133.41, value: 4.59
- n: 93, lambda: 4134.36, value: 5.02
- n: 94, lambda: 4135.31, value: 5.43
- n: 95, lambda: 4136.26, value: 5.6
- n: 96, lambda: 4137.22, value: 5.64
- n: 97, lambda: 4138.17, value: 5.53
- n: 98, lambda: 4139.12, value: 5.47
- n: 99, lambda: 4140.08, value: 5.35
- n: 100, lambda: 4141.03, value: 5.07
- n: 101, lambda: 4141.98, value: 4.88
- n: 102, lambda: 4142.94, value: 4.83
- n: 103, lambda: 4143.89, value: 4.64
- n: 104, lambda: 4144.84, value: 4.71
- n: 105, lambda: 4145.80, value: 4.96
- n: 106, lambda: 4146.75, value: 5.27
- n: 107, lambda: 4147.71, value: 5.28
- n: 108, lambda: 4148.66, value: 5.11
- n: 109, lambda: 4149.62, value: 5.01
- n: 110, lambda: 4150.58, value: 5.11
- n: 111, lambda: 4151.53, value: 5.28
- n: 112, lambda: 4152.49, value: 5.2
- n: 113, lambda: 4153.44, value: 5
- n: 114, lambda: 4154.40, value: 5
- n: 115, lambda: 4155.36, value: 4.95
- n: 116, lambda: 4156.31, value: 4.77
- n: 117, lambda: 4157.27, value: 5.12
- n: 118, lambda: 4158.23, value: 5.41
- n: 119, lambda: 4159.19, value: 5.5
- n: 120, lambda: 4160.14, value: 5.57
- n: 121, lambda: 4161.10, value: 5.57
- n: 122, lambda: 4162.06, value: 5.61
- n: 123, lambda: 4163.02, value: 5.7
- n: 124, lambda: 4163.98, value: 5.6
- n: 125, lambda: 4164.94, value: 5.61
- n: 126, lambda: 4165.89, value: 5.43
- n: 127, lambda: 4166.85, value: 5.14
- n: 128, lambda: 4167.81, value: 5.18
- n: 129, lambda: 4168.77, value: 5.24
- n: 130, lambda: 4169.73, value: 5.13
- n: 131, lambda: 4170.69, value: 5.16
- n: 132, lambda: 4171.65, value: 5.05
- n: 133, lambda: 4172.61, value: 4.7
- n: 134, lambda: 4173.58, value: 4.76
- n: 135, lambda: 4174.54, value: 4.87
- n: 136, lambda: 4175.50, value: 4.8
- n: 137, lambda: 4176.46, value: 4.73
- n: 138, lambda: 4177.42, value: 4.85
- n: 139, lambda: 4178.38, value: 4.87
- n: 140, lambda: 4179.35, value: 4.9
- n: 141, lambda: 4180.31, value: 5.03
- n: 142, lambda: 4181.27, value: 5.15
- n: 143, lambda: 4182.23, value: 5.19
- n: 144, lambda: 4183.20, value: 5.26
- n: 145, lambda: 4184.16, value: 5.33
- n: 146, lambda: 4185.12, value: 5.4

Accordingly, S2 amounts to 2.1 AA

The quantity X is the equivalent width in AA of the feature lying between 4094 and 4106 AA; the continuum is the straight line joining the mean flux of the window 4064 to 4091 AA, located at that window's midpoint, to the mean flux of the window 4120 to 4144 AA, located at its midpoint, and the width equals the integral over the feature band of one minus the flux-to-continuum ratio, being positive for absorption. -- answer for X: 1.6 AA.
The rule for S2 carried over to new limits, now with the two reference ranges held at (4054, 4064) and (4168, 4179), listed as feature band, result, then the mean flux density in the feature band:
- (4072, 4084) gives -0.5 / 5.19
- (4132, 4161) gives -1.1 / 5.14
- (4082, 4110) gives 0.0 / 4.96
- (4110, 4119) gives -0.4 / 5.15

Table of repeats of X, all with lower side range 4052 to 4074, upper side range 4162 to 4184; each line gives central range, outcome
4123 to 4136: 0.1 AA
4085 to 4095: -0.7 AA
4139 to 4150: 0.1 AA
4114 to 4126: -0.1 AA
